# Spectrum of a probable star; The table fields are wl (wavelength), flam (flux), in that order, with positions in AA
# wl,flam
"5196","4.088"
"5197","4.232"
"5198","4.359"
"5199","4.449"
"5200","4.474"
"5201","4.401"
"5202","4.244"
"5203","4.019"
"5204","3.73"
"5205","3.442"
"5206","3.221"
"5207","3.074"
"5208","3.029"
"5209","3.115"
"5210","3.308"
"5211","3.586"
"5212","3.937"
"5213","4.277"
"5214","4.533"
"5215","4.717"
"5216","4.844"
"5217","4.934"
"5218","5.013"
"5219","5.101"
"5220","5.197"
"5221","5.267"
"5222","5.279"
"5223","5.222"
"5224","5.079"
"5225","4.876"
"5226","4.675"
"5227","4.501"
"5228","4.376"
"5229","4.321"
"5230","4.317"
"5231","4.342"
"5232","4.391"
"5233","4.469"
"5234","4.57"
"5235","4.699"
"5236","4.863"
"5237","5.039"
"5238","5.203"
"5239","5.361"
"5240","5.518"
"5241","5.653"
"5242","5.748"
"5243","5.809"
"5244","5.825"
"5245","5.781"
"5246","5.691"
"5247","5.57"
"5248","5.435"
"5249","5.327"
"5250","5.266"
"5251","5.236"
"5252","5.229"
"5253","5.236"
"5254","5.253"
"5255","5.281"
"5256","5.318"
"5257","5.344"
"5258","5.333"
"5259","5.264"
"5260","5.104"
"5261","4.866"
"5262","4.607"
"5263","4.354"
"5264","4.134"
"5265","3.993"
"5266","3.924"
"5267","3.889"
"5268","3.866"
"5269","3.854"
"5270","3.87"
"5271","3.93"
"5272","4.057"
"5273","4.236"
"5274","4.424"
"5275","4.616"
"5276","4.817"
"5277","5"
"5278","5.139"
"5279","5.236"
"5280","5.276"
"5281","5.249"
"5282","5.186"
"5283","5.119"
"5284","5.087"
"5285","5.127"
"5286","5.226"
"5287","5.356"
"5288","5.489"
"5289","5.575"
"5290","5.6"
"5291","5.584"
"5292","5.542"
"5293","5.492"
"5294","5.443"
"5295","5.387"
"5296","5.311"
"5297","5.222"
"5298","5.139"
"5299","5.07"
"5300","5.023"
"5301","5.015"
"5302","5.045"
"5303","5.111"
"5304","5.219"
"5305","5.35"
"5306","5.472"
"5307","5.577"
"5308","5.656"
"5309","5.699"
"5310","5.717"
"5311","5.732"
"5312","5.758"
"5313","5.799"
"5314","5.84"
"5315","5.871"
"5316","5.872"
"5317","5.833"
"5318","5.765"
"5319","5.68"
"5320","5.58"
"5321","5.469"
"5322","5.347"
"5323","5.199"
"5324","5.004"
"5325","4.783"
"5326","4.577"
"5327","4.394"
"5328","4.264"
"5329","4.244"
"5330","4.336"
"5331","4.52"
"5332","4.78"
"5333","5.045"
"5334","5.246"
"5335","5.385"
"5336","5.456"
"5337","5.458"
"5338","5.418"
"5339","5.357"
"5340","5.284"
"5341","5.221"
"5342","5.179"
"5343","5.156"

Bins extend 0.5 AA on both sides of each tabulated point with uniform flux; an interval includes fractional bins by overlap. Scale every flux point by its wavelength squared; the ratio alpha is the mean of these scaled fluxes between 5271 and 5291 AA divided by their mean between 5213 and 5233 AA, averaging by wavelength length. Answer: 1.08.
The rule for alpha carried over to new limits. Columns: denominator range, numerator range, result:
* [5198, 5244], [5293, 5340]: 1.20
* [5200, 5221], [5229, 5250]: 1.27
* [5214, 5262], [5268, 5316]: 1.04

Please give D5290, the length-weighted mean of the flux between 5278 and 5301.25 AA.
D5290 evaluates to 5.29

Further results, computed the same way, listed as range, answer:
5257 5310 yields 4.98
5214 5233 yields 4.79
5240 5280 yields 4.92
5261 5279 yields 4.32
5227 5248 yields 5.07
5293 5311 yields 5.34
